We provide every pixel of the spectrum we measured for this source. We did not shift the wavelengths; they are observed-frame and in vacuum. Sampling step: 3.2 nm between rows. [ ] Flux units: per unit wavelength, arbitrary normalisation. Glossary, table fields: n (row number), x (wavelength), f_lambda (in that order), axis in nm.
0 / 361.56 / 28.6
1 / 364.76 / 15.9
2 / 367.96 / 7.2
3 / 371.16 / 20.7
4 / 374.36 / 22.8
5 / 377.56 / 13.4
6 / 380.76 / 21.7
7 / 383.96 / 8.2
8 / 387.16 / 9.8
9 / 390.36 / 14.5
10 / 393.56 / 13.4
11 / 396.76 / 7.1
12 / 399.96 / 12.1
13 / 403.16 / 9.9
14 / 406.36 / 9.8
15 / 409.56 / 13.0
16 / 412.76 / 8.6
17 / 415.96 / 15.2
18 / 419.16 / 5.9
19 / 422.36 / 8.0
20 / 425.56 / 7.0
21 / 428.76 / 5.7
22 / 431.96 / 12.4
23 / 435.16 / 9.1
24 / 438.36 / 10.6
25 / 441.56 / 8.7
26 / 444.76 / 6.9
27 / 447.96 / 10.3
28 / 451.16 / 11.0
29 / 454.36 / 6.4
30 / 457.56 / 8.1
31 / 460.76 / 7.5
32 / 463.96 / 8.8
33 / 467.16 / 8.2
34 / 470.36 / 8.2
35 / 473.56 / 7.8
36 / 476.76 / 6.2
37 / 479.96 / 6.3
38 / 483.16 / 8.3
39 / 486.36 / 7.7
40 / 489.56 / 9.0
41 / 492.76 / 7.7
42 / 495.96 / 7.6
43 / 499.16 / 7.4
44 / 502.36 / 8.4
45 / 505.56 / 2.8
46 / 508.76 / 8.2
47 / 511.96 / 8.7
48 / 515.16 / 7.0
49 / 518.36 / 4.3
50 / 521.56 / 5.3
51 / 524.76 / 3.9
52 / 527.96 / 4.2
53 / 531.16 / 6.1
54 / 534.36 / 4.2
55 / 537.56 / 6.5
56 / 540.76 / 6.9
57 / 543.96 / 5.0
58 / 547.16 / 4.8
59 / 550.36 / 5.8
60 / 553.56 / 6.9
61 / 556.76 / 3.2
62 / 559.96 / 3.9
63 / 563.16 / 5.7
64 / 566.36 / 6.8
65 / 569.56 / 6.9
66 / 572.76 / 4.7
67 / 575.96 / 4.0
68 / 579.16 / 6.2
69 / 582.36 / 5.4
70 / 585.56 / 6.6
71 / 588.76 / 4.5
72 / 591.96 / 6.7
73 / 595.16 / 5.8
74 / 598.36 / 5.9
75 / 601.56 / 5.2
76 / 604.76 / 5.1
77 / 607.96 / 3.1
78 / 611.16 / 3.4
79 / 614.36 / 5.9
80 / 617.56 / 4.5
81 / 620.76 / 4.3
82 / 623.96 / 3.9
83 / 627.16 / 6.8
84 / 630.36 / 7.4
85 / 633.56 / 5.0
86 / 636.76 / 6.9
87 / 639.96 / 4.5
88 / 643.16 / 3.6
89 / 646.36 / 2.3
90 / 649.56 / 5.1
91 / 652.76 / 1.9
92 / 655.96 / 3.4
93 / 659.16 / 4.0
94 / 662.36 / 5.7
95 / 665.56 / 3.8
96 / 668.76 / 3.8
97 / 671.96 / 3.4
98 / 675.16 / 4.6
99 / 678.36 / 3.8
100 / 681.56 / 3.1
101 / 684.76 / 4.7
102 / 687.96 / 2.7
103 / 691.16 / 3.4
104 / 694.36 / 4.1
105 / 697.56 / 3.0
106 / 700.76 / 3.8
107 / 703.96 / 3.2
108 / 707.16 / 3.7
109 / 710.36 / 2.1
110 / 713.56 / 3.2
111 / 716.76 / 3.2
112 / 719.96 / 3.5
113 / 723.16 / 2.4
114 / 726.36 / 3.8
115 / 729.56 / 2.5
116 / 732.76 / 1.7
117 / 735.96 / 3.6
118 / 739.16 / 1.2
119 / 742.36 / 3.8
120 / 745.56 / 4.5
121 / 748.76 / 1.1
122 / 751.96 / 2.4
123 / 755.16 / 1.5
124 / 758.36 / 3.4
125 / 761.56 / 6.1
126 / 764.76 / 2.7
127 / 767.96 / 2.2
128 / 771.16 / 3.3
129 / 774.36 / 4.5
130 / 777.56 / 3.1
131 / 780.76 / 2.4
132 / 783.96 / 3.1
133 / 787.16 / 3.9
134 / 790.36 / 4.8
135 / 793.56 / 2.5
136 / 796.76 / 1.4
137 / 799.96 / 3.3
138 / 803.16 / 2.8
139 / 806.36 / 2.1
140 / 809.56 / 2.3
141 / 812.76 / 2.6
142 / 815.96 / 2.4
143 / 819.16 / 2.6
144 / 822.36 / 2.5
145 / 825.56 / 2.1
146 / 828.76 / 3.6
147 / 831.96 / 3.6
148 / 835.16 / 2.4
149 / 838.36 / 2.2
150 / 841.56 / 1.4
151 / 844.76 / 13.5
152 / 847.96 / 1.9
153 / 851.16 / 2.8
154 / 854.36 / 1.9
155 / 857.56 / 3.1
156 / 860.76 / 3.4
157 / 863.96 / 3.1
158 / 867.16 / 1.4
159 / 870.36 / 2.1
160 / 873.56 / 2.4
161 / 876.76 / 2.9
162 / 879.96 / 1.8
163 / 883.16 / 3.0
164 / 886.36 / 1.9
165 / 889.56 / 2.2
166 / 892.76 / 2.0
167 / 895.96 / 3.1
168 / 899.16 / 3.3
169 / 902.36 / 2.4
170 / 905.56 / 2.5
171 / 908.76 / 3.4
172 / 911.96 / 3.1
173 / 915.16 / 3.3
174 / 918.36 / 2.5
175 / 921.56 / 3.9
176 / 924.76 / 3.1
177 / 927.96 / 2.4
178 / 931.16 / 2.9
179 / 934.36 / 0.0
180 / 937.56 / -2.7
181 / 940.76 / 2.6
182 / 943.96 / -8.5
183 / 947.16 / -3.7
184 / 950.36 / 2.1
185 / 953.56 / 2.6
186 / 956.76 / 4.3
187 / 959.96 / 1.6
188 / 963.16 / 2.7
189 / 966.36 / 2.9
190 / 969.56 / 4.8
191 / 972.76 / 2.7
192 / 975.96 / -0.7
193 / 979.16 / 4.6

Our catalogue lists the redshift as 1.267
